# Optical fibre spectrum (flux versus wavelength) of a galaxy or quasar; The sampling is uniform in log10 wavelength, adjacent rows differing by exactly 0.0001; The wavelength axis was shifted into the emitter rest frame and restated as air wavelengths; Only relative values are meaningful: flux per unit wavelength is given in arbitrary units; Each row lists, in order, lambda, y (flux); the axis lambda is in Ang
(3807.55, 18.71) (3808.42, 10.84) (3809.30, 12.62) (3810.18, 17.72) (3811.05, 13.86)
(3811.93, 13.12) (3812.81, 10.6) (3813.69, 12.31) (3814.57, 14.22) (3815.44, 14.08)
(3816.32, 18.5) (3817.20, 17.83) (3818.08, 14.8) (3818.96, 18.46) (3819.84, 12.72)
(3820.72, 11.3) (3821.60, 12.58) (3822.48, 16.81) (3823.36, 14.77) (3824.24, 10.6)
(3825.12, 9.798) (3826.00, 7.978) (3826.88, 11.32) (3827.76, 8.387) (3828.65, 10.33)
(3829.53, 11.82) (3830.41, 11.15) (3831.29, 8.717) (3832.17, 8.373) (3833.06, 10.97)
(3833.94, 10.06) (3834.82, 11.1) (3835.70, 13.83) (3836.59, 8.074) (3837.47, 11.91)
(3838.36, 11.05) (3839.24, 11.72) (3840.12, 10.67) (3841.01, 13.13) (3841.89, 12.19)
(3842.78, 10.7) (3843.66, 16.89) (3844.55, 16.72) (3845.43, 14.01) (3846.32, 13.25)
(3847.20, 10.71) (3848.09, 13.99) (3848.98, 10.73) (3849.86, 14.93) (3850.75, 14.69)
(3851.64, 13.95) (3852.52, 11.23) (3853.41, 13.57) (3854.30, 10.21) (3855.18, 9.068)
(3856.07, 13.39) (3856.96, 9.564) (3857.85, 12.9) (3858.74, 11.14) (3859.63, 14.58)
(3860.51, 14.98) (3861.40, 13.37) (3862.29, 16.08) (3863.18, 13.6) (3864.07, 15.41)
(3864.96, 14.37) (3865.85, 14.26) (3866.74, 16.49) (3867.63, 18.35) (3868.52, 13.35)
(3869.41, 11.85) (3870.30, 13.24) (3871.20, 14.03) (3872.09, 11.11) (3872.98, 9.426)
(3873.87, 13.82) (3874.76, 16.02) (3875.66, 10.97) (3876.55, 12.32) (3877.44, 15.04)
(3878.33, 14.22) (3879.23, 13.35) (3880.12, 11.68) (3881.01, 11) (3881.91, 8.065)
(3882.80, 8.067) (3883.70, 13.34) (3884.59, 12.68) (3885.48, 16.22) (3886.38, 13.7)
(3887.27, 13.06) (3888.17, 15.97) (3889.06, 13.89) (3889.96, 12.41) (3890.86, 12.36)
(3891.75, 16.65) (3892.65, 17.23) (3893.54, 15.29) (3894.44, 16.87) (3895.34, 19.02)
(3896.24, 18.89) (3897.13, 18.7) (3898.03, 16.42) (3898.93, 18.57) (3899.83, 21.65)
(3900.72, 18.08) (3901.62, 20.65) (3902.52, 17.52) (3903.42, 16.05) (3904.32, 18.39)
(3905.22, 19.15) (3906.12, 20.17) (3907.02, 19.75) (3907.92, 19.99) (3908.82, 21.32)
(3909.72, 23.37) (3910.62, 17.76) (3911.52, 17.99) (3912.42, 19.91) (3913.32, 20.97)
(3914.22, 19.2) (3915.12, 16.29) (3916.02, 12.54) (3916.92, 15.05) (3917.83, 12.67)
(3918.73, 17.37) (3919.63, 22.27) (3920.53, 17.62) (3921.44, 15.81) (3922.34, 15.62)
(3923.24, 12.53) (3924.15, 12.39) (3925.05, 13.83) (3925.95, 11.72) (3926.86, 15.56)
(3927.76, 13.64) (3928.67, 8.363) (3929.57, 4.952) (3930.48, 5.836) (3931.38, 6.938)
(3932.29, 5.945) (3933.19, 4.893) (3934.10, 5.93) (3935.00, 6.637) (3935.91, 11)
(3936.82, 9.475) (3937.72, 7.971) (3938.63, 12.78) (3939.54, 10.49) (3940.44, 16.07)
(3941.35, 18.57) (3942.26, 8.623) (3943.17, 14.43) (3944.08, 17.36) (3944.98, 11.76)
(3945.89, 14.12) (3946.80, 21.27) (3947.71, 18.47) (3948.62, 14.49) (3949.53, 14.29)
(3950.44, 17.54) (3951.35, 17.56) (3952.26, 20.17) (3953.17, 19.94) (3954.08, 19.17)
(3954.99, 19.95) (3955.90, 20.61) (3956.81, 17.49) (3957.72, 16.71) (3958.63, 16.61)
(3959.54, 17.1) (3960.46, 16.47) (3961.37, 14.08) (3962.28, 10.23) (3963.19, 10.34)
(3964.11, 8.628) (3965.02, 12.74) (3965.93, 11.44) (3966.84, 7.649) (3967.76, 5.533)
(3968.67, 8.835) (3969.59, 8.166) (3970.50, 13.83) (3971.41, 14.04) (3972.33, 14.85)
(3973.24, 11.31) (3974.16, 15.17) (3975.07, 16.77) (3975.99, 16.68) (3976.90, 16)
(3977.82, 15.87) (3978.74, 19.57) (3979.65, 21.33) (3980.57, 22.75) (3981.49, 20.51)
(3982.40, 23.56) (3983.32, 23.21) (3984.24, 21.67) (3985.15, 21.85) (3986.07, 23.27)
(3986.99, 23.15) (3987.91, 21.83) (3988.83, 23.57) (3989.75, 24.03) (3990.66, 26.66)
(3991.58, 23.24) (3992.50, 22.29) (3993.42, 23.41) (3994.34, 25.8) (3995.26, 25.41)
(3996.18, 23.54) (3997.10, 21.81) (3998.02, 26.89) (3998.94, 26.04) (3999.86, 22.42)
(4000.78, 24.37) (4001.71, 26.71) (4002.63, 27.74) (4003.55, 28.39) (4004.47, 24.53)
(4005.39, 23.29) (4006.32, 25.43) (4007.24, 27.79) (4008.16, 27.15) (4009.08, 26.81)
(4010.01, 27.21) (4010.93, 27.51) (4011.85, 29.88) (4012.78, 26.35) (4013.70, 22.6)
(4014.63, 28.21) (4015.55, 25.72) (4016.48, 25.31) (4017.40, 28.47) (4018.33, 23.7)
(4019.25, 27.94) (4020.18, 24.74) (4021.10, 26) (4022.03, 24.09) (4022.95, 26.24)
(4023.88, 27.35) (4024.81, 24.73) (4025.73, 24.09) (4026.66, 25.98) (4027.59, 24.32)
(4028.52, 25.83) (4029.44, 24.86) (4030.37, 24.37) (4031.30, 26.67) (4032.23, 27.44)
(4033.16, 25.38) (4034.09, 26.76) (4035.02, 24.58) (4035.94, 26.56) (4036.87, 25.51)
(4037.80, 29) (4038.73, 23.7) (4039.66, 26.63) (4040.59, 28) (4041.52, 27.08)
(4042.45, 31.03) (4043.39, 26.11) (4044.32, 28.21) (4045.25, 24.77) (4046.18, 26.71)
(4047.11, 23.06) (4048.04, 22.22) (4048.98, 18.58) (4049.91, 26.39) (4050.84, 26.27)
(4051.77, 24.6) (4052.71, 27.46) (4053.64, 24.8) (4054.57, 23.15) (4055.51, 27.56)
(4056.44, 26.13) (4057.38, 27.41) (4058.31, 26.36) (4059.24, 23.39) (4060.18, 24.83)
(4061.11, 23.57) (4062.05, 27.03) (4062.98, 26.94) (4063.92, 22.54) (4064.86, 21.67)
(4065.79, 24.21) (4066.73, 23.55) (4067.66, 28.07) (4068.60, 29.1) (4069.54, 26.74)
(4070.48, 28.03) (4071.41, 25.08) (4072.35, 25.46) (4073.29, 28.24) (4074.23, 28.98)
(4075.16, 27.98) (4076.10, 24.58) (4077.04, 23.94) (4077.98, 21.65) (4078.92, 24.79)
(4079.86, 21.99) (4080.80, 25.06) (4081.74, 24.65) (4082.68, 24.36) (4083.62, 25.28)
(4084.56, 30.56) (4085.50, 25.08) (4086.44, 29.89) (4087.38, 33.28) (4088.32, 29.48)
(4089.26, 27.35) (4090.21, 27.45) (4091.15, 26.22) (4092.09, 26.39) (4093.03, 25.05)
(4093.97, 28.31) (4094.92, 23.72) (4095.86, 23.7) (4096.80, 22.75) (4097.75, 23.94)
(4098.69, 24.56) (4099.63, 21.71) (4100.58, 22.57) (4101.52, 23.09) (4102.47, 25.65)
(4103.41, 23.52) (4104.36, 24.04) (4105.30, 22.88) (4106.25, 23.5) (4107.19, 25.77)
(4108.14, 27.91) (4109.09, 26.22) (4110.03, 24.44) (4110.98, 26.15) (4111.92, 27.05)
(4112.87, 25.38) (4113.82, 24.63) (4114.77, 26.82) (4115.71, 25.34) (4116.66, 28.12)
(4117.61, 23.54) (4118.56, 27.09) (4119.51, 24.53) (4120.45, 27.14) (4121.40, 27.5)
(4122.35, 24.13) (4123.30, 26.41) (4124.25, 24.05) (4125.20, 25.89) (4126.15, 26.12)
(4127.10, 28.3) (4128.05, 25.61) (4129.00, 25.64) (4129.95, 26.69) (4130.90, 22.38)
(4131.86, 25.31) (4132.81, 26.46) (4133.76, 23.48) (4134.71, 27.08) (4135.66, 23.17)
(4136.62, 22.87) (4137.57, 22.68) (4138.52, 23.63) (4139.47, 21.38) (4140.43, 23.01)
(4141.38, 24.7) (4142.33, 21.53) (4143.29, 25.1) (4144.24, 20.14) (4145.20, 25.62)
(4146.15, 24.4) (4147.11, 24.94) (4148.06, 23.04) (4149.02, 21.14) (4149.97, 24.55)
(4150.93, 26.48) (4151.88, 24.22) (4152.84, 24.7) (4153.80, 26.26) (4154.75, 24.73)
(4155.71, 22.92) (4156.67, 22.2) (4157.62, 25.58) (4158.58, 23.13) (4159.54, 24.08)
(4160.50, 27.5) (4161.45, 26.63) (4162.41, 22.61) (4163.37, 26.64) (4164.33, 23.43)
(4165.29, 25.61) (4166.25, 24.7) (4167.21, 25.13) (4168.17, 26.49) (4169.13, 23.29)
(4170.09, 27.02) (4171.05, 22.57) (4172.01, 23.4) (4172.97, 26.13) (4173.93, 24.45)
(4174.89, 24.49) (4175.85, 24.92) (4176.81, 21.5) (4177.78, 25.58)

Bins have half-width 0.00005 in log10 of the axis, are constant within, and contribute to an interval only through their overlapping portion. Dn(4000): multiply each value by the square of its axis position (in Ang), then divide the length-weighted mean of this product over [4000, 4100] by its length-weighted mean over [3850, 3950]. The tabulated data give 1.95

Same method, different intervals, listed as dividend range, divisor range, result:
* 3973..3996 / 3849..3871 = 1.68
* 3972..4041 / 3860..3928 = 1.64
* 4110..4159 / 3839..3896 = 2.11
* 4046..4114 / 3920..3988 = 1.85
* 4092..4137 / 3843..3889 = 2.15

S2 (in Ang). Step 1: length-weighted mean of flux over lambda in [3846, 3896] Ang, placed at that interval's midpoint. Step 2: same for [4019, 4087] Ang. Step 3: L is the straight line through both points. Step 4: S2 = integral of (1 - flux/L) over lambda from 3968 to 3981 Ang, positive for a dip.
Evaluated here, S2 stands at 3.35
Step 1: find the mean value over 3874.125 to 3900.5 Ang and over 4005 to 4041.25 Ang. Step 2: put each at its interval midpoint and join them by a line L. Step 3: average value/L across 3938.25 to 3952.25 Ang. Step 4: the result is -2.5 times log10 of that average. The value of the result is 0.262 mag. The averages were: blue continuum 14.6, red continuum 26.1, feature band 15.4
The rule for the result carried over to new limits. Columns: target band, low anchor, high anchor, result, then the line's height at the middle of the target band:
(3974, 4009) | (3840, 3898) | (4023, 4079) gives -0.06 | 21.7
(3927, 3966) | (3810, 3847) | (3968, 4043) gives 0.44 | 19.9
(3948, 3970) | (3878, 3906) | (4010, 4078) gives 0.35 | 20.1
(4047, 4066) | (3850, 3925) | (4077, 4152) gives -0.10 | 22.5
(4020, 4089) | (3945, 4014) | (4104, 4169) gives -0.16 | 22.2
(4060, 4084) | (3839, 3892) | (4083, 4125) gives -0.06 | 24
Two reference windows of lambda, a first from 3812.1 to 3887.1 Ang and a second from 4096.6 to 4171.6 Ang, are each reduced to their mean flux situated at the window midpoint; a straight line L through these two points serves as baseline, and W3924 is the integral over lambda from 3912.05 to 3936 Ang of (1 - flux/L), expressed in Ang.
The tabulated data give 4.5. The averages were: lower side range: 12.7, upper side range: 24.7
